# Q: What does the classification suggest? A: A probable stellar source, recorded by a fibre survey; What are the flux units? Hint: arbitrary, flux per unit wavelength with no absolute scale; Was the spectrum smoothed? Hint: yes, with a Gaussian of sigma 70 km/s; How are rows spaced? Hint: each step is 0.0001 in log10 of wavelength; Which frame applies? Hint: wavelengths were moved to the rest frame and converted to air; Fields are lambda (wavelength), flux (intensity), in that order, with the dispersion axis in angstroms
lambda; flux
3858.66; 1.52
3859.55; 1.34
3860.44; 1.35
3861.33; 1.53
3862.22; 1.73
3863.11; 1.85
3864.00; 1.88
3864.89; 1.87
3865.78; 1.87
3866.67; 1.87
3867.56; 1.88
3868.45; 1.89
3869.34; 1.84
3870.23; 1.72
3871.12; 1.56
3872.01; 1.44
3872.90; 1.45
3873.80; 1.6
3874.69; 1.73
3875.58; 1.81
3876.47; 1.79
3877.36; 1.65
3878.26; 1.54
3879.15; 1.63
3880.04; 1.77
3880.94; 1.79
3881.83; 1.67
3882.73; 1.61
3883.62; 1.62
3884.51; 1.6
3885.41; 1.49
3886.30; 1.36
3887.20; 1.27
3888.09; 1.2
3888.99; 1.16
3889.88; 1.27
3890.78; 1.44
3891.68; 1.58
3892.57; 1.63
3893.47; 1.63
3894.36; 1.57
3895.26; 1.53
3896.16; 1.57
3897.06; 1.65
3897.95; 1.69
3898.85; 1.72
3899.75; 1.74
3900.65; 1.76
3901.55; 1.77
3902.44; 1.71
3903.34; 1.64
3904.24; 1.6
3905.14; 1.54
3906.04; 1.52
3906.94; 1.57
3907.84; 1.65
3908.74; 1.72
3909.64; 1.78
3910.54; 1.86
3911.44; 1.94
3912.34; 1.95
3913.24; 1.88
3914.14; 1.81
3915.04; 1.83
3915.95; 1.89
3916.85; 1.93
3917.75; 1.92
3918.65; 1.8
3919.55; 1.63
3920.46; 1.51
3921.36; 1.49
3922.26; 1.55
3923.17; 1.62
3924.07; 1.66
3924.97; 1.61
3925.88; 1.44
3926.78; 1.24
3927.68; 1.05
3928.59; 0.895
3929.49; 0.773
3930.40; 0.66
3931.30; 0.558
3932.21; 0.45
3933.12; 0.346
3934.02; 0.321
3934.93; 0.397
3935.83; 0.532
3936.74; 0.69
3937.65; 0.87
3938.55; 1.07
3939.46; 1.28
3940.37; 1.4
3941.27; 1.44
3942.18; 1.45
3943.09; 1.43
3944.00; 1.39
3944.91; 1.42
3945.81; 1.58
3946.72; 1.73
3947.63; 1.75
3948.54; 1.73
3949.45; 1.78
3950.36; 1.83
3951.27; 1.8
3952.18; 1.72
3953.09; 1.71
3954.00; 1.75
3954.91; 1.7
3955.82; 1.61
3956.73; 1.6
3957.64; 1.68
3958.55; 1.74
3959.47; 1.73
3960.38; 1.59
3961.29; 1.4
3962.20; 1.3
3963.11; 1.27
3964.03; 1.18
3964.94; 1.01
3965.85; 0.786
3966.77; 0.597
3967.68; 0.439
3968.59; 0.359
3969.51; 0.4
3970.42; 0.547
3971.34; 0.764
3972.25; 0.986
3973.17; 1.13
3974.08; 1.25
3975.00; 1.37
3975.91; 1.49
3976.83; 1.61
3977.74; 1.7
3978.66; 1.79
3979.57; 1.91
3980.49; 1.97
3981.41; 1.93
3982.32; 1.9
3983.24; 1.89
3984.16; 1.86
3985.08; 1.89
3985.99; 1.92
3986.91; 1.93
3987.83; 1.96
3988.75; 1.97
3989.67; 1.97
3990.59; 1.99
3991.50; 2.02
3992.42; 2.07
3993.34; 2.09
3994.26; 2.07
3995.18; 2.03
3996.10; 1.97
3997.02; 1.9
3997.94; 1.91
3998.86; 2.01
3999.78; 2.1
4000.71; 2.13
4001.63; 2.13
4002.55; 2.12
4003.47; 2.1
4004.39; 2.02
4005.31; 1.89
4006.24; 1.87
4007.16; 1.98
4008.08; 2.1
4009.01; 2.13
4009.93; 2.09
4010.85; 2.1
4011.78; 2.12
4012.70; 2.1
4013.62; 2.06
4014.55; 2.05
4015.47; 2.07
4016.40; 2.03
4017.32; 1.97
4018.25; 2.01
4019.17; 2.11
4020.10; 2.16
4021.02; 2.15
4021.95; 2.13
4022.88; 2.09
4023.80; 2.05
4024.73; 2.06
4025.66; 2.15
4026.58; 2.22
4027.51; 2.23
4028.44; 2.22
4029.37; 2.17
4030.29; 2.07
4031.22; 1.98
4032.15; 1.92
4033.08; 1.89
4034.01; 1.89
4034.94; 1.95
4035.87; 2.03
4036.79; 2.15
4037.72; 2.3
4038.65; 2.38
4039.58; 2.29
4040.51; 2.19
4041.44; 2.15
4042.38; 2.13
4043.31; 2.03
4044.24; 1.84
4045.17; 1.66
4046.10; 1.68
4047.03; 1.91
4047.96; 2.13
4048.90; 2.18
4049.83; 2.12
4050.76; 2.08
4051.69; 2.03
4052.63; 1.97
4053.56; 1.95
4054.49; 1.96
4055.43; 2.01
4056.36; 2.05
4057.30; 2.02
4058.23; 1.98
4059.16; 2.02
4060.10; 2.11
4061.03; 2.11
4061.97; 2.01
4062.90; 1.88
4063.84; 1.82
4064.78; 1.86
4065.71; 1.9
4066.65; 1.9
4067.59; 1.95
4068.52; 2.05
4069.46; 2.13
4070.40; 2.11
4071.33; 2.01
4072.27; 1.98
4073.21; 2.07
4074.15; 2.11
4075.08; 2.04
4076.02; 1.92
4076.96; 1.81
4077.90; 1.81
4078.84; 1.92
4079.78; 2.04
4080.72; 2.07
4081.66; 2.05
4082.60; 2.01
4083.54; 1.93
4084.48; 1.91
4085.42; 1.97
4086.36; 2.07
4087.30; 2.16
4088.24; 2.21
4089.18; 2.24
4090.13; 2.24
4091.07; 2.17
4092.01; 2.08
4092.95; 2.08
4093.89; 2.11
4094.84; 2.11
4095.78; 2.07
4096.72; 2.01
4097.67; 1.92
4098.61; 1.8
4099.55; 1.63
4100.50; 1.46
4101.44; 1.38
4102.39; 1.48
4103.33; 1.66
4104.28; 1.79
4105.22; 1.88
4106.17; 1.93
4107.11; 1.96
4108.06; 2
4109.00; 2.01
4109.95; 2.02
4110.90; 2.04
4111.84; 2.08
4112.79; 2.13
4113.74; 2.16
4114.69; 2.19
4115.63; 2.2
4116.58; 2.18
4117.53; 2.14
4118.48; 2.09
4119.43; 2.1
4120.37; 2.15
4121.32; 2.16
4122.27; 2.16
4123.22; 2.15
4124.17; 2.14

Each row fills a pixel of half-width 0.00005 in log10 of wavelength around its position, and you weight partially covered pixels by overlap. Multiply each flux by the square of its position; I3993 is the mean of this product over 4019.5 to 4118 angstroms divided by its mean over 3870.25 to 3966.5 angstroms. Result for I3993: 1.47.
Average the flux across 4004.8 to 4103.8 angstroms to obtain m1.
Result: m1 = 2.01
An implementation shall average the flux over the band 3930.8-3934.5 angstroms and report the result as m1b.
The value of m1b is 0.422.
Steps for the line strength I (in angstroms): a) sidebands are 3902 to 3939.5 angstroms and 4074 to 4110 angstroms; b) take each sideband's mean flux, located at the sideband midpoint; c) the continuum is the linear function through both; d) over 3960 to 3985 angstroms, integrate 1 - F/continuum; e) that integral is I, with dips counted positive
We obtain 4.2 angstroms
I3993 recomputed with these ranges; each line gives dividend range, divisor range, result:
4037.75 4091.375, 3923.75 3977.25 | 1.78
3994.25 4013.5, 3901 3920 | 1.22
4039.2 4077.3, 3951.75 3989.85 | 1.44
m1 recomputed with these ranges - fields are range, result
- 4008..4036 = 2.07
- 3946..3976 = 1.32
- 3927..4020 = 1.56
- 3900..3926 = 1.71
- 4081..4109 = 1.94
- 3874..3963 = 1.5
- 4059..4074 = 2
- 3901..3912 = 1.7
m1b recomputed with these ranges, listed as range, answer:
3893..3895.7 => 1.58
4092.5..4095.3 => 2.1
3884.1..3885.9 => 1.54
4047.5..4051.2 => 2.13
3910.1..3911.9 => 1.9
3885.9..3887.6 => 1.31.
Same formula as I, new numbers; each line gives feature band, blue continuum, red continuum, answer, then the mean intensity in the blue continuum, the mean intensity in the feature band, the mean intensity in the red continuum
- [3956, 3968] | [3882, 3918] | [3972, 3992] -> 3.15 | 1.64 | 1.27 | 1.76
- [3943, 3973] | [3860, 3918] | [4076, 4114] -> 7.18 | 1.67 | 1.34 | 1.96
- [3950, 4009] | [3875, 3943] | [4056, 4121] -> 0.68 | 1.45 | 1.65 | 1.99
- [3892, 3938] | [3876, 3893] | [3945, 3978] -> 0.99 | 1.53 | 1.43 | 1.35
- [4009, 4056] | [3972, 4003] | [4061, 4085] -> -3.58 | 1.86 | 2.06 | 1.97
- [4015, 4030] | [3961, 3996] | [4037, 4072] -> -2.57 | 1.5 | 2.11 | 2.02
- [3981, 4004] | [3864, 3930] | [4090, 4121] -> -2.72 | 1.62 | 2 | 1.98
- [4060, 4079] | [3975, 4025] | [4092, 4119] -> -0.11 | 1.99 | 1.97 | 1.95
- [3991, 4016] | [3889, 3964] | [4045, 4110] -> -4.62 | 1.47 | 2.05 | 1.97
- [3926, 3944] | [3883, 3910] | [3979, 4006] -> 8.58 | 1.57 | 0.91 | 1.99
